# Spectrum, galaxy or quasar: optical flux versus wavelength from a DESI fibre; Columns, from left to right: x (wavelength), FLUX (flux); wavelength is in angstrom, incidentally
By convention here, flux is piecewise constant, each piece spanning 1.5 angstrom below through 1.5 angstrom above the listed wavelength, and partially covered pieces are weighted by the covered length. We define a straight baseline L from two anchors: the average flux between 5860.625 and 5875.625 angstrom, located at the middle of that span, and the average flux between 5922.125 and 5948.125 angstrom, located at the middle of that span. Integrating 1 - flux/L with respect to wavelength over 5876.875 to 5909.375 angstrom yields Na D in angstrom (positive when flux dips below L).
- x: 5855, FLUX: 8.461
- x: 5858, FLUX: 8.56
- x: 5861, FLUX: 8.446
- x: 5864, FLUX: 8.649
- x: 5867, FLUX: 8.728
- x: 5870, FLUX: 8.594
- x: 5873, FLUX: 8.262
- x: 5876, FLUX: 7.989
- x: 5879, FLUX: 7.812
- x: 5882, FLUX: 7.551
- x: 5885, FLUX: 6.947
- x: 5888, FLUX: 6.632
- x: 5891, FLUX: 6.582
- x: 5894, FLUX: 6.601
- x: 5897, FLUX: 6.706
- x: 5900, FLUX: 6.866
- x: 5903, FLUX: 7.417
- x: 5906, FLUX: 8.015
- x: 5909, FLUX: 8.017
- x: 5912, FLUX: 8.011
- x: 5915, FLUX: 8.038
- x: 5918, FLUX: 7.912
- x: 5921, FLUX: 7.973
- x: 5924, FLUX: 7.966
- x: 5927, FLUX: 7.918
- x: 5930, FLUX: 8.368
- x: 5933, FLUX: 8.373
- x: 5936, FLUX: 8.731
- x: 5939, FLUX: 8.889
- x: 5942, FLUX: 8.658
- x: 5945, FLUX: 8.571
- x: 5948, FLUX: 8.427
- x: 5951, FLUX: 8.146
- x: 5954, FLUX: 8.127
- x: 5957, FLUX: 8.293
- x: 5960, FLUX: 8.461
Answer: 5.0 angstrom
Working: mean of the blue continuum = 8.5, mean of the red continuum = 8.43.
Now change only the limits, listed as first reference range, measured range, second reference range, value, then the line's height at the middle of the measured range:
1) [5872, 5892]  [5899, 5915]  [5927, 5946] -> 0.41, 7.92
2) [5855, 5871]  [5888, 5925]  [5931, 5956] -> 4.61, 8.53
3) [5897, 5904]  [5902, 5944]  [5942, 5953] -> -2.68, 7.69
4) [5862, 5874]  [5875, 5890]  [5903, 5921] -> 1.84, 8.36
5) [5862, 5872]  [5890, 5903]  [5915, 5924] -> 2.32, 8.25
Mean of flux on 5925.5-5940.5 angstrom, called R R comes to 8.46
